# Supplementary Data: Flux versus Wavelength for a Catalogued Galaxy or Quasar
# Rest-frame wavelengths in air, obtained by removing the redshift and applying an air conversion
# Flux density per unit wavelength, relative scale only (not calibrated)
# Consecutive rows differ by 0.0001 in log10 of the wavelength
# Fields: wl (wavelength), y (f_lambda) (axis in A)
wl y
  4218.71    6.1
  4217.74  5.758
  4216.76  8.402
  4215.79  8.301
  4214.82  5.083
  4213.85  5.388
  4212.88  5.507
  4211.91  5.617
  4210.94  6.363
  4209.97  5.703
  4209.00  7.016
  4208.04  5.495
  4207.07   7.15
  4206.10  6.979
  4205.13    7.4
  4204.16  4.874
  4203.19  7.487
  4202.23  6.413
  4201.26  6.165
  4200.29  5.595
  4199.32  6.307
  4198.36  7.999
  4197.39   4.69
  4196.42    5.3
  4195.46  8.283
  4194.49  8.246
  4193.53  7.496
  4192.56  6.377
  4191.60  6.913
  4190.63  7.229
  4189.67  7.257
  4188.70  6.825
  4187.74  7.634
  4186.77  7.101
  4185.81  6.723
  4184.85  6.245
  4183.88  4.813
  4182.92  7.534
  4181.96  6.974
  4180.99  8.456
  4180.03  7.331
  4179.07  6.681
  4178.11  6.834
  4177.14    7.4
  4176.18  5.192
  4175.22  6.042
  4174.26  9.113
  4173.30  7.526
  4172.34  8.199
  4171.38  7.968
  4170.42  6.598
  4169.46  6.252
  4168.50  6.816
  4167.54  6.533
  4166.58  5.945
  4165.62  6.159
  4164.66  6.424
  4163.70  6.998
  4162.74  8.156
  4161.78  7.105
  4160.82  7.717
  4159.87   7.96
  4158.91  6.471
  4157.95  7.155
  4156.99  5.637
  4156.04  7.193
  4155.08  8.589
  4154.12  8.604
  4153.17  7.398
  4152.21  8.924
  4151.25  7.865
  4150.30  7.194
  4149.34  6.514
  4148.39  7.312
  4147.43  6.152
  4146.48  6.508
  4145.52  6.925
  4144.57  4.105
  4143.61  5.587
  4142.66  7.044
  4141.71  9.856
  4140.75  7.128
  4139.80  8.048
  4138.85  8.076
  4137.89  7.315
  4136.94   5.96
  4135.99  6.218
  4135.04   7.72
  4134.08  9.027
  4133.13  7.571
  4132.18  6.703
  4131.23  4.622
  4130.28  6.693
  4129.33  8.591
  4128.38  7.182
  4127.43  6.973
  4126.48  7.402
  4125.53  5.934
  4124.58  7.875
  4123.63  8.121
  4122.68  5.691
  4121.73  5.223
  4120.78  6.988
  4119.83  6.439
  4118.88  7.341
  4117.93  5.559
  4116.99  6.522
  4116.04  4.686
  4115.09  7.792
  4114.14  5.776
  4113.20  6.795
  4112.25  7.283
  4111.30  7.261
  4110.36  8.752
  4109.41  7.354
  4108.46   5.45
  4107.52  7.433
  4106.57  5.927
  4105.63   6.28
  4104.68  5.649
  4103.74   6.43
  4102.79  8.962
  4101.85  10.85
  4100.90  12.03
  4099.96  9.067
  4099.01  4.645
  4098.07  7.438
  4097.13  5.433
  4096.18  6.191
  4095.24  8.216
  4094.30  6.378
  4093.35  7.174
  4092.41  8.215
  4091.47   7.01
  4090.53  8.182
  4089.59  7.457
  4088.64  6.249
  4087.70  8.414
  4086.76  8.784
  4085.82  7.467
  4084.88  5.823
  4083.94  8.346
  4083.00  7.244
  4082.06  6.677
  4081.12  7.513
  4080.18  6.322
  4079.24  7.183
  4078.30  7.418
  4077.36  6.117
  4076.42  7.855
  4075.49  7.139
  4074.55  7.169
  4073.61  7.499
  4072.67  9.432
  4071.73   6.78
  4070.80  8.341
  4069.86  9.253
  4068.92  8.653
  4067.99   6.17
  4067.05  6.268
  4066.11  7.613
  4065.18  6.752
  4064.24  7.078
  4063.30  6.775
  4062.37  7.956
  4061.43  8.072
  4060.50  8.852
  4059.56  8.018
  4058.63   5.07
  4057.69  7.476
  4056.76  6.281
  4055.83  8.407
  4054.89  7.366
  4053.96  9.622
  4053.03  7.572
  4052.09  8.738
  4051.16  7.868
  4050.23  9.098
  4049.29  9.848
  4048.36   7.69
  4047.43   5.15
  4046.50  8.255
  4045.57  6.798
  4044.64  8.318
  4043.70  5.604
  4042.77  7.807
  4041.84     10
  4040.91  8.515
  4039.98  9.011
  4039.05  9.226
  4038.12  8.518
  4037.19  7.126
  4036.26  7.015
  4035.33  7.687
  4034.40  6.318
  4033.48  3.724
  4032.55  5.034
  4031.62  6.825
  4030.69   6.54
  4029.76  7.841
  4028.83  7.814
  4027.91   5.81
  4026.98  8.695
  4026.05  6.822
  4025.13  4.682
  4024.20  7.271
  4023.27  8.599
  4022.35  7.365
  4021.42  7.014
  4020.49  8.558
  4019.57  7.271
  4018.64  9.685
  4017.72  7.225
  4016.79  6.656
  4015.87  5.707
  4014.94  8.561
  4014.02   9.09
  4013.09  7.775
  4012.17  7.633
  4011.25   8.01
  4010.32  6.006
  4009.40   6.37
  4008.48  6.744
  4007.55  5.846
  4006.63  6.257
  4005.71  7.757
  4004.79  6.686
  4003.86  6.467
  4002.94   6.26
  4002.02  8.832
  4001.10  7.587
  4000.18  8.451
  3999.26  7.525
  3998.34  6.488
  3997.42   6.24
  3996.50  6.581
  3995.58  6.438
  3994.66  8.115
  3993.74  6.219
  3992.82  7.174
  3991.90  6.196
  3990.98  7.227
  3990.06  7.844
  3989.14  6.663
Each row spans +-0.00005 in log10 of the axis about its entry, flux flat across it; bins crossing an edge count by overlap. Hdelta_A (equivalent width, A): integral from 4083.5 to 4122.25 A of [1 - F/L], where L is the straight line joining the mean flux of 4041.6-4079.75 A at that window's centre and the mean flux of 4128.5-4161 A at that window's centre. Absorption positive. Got 1.4 A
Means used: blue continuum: 7.63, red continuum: 7.18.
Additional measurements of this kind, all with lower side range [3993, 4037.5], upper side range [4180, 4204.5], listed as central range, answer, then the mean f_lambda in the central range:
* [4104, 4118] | 0.6 A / 6.6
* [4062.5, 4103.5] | -3.3 A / 7.52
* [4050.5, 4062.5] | -1.4 A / 7.81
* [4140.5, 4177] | -1.3 A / 7.08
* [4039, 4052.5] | -2.1 A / 8.09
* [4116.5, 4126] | 0.5 A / 6.57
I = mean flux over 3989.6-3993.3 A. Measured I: 7.1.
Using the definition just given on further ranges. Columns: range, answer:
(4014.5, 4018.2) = 7.04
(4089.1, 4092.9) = 7.71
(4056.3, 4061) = 7.15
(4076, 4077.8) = 6.97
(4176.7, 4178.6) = 7.09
